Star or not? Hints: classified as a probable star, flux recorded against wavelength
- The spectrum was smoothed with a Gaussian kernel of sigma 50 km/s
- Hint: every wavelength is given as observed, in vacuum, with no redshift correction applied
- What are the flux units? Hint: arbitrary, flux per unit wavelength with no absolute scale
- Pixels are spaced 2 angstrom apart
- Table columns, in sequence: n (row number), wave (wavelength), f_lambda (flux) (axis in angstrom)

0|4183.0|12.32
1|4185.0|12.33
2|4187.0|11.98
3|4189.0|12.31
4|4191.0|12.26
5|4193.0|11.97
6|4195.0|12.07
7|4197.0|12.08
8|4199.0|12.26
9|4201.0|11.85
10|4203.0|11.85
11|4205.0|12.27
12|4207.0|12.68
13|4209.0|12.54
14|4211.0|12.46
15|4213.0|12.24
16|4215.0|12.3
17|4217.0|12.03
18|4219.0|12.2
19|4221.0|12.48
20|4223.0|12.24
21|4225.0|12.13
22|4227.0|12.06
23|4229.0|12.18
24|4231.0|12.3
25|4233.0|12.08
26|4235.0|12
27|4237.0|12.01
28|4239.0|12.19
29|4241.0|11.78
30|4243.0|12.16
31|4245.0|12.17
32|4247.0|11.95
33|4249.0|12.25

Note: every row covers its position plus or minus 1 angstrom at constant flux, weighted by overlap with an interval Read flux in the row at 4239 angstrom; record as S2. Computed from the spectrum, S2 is 12.19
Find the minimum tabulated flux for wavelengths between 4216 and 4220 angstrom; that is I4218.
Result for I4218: 12.03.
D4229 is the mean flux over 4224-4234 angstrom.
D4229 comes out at 12.2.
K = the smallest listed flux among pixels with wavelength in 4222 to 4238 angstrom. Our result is 12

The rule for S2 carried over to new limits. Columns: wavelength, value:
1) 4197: 12.08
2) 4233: 12.08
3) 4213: 12.24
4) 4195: 12.07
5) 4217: 12.03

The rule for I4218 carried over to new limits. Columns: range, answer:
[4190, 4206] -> 11.85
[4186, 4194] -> 11.97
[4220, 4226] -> 12.13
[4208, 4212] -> 12.46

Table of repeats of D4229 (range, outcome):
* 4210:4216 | 12.3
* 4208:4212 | 12.5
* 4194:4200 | 12.1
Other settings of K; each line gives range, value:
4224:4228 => 12.06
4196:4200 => 12.08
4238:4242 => 11.78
